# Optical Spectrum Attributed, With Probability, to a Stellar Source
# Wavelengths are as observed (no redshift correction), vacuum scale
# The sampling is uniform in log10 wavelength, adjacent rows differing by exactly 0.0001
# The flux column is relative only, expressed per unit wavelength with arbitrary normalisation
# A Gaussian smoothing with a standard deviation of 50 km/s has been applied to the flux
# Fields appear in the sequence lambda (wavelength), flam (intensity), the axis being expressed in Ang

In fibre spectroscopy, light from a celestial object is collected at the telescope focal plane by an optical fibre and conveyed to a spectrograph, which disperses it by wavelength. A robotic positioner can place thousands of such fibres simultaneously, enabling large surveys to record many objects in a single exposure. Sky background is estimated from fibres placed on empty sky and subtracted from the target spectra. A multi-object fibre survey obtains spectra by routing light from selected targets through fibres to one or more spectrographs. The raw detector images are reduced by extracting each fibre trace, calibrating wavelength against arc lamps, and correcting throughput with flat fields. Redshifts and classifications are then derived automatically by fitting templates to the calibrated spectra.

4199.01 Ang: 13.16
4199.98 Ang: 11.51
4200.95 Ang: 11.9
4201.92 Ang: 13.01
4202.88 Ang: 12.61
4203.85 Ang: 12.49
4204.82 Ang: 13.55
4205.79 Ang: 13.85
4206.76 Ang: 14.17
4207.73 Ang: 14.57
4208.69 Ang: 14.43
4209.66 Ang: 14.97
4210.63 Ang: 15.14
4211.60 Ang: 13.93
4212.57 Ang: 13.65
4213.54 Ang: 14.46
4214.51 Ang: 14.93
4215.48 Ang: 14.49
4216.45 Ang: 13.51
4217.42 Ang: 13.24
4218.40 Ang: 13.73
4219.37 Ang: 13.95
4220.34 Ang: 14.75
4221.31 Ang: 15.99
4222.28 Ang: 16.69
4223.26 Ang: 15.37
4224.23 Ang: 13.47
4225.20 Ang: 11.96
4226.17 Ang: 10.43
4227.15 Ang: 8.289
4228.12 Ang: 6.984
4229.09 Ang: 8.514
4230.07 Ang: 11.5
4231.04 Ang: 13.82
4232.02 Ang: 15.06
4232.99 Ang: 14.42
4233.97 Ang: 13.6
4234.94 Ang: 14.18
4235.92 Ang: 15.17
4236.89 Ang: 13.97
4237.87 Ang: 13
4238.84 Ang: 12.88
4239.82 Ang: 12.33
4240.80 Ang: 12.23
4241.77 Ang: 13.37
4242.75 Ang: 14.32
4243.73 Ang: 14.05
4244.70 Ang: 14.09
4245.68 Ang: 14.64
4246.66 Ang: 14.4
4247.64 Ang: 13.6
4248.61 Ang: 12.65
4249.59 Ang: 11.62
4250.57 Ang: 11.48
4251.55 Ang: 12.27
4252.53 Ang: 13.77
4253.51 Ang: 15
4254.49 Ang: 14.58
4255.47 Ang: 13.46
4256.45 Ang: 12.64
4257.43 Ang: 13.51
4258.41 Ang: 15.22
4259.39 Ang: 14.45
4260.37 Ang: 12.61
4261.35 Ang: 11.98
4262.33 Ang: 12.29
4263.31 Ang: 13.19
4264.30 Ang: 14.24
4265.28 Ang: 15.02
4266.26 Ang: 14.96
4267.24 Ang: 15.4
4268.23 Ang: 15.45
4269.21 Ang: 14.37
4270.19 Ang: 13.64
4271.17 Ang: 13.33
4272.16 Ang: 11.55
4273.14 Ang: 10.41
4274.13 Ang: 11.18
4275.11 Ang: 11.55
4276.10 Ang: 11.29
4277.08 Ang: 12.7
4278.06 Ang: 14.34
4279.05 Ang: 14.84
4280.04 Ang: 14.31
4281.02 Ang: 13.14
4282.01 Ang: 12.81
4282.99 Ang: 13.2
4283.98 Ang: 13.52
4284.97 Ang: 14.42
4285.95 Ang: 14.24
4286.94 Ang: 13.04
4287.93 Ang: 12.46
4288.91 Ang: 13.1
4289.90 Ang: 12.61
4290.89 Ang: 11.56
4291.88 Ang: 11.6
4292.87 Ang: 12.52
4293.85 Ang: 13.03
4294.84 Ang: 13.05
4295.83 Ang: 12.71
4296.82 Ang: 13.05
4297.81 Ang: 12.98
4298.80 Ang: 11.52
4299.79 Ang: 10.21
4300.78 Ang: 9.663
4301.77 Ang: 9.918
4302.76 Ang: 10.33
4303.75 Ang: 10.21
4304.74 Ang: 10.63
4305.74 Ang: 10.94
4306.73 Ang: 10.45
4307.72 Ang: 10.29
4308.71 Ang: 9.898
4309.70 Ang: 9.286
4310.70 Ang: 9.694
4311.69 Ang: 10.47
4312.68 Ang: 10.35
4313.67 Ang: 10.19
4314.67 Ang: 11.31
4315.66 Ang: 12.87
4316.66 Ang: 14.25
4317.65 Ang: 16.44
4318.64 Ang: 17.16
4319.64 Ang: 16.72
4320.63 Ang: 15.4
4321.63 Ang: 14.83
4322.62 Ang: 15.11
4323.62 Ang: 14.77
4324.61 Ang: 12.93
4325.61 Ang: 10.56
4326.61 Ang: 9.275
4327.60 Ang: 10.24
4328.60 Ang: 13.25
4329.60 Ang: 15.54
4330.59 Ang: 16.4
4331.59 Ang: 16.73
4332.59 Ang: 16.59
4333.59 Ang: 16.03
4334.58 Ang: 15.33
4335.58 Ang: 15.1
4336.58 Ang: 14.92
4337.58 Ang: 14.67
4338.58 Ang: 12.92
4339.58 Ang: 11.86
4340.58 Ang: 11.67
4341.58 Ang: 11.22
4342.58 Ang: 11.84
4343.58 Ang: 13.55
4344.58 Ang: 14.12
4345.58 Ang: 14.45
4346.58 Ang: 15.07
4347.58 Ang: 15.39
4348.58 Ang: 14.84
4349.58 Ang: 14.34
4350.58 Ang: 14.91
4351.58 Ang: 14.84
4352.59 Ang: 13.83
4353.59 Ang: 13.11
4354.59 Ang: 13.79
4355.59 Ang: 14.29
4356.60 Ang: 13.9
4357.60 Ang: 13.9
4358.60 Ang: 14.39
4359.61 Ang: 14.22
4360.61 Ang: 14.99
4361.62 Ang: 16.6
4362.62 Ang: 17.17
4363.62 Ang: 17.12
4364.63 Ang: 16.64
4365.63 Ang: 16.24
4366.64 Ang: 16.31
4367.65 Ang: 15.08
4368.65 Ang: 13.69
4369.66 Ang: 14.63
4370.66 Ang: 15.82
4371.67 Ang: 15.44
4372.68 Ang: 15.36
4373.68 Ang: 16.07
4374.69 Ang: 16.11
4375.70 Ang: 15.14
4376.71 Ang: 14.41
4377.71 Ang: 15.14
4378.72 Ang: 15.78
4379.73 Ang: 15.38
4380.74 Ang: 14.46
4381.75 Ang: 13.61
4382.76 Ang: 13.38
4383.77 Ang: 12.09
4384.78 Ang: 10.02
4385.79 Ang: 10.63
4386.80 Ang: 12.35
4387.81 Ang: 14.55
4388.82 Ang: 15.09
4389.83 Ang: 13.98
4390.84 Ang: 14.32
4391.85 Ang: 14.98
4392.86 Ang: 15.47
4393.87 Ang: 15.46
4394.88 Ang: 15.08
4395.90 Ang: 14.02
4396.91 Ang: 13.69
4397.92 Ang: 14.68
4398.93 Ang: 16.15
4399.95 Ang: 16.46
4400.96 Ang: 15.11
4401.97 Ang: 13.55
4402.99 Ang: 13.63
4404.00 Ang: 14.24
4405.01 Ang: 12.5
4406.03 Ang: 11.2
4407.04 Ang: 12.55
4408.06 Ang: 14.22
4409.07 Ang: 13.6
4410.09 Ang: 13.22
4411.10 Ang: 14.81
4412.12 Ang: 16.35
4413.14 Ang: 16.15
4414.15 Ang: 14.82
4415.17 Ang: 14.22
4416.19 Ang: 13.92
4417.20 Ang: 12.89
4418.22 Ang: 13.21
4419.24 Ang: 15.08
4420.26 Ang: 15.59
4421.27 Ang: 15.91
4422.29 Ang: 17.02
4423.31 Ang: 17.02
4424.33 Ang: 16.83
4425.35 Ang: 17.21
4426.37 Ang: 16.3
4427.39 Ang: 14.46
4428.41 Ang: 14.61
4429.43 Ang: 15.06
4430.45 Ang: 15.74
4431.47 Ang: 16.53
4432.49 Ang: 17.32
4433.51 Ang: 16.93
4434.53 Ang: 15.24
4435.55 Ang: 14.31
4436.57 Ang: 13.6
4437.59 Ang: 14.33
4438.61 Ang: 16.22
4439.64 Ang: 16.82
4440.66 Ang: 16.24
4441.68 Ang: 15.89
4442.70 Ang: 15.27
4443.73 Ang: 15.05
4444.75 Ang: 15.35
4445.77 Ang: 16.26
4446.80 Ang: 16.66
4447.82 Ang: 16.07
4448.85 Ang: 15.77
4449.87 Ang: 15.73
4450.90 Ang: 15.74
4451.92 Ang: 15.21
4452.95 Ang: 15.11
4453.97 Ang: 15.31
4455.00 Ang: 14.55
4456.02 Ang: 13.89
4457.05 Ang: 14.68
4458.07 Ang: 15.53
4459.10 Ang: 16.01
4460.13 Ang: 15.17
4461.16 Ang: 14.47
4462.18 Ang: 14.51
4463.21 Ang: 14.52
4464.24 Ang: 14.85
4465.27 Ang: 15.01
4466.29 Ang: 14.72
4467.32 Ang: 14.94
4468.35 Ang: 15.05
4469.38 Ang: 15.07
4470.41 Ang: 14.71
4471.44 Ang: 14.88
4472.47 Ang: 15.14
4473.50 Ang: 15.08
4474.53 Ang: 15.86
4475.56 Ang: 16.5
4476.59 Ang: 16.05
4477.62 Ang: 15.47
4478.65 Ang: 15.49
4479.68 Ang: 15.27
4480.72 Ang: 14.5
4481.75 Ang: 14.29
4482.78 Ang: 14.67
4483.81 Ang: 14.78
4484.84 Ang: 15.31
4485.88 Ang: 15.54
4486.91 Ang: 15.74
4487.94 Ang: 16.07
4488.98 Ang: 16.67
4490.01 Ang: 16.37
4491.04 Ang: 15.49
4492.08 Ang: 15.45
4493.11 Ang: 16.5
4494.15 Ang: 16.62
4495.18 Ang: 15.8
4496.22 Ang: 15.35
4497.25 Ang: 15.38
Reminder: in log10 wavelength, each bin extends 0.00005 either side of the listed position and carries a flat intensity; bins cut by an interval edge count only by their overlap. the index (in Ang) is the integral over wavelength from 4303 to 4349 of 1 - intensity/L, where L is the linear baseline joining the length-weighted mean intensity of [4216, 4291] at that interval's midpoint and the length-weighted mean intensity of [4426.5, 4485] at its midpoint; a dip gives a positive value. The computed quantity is 2.8 Ang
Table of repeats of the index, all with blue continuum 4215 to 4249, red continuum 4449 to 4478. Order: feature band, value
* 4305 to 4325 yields 1.88 Ang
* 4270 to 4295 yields 1.60 Ang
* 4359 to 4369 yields -1.03 Ang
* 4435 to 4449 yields -0.54 Ang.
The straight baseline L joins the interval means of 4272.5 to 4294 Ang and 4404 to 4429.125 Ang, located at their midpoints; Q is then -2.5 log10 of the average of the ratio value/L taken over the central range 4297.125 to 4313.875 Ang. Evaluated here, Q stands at 0.25 mag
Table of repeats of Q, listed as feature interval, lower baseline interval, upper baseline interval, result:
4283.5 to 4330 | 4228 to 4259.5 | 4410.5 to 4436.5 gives 0.145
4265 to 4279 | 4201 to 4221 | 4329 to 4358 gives 0.068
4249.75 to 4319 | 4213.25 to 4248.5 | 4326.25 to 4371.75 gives 0.102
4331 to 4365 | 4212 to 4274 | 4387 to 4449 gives -0.011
